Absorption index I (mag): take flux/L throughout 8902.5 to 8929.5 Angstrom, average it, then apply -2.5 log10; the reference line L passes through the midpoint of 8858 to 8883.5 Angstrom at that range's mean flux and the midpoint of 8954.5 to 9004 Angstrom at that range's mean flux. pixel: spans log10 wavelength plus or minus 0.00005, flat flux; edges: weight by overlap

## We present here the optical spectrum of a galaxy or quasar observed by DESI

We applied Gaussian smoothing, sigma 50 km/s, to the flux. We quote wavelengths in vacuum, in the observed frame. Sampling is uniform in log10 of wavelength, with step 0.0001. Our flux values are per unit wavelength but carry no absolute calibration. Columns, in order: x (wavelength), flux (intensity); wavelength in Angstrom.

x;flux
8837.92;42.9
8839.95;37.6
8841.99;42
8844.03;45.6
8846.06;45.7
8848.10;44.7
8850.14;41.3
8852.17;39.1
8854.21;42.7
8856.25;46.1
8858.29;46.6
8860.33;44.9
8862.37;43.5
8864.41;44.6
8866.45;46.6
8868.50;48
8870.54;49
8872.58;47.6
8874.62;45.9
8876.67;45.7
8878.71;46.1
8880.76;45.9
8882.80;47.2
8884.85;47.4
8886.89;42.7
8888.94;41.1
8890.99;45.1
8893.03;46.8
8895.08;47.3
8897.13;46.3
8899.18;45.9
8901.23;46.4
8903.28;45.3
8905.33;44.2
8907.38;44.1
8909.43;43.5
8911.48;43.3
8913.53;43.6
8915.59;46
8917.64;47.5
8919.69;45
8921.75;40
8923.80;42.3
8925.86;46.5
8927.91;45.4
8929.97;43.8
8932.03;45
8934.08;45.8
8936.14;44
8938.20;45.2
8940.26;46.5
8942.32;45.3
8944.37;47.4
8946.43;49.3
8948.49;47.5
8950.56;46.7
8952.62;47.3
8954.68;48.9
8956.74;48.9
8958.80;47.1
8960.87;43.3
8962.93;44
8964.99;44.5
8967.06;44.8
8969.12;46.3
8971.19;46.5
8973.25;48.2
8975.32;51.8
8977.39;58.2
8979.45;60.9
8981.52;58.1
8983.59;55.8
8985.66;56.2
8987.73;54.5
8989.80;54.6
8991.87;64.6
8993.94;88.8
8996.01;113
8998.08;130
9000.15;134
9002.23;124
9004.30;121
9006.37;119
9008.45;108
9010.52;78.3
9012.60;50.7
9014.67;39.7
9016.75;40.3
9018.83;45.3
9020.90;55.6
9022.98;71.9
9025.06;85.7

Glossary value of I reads 0.23 mag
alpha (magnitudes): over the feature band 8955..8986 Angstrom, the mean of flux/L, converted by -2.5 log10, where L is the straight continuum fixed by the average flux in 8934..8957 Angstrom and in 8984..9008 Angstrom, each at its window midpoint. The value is 0.37 mag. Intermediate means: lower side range 46.9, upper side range 95.6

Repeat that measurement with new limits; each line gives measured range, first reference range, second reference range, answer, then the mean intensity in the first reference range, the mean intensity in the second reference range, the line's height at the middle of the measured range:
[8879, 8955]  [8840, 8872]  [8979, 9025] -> 0.27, 44.5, 78.7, 58.8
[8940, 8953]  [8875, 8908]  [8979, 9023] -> 0.30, 45.5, 78.7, 62.2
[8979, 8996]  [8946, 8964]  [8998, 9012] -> 0.36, 46.9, 113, 90.1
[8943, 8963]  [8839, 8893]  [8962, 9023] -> 0.30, 44.8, 70.3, 62.3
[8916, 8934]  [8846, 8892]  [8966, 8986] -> 0.10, 45.1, 52.5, 49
